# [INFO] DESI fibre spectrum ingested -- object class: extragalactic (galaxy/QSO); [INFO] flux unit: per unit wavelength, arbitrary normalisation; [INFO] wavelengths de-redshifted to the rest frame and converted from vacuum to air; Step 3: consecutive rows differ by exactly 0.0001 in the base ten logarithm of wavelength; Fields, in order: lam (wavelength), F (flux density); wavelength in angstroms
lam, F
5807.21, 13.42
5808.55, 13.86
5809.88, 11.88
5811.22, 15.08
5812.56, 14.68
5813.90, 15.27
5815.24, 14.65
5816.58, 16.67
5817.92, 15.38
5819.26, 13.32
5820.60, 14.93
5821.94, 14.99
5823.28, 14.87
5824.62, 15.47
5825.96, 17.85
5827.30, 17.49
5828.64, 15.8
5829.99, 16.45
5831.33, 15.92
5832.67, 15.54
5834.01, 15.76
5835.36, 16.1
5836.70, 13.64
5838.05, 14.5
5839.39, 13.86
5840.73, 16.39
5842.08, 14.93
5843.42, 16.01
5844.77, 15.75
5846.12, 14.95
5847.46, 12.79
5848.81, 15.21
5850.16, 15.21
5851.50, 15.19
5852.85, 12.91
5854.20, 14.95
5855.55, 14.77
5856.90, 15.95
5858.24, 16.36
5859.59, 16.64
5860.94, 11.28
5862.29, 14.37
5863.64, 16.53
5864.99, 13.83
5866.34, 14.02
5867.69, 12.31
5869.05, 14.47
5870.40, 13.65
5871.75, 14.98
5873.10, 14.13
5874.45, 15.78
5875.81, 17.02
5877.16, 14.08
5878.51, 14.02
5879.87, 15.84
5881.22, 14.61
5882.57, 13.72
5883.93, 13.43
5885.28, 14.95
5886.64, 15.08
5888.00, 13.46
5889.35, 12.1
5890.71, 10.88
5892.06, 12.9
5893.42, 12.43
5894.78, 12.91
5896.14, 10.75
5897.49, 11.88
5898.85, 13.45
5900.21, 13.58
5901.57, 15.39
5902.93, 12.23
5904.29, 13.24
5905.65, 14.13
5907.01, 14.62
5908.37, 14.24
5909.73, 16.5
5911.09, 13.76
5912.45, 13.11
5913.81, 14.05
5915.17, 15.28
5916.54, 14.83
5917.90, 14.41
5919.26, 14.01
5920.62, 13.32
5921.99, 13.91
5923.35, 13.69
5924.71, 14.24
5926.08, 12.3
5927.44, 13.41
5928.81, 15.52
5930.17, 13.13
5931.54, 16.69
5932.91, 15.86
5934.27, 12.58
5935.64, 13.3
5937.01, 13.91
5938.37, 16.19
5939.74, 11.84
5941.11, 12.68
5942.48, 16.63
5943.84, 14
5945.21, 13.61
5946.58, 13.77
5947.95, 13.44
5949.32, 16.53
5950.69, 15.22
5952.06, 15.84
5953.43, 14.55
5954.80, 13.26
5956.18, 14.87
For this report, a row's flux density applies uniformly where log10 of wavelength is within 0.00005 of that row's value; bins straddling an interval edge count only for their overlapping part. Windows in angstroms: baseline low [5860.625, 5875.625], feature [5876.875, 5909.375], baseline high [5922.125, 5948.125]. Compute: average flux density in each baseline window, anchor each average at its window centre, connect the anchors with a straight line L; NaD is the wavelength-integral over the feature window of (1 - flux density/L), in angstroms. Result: 1.5 angstroms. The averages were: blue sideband 14.3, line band 13.5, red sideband 14.1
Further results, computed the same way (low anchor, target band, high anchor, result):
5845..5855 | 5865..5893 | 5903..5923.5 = 0.59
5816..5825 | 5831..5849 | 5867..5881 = -0.21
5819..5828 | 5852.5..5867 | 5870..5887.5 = 0.30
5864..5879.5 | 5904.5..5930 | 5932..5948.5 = 0.05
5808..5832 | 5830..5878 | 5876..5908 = -1.42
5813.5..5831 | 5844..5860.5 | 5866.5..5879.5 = -0.05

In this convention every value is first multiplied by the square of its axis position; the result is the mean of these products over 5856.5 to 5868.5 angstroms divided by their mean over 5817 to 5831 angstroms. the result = 0.94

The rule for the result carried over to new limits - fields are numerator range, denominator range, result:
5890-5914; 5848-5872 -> 0.93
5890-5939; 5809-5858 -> 0.94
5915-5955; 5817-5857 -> 0.97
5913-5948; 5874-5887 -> 0.97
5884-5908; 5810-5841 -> 0.88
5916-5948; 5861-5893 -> 1.02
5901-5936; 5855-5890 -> 0.99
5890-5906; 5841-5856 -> 0.88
